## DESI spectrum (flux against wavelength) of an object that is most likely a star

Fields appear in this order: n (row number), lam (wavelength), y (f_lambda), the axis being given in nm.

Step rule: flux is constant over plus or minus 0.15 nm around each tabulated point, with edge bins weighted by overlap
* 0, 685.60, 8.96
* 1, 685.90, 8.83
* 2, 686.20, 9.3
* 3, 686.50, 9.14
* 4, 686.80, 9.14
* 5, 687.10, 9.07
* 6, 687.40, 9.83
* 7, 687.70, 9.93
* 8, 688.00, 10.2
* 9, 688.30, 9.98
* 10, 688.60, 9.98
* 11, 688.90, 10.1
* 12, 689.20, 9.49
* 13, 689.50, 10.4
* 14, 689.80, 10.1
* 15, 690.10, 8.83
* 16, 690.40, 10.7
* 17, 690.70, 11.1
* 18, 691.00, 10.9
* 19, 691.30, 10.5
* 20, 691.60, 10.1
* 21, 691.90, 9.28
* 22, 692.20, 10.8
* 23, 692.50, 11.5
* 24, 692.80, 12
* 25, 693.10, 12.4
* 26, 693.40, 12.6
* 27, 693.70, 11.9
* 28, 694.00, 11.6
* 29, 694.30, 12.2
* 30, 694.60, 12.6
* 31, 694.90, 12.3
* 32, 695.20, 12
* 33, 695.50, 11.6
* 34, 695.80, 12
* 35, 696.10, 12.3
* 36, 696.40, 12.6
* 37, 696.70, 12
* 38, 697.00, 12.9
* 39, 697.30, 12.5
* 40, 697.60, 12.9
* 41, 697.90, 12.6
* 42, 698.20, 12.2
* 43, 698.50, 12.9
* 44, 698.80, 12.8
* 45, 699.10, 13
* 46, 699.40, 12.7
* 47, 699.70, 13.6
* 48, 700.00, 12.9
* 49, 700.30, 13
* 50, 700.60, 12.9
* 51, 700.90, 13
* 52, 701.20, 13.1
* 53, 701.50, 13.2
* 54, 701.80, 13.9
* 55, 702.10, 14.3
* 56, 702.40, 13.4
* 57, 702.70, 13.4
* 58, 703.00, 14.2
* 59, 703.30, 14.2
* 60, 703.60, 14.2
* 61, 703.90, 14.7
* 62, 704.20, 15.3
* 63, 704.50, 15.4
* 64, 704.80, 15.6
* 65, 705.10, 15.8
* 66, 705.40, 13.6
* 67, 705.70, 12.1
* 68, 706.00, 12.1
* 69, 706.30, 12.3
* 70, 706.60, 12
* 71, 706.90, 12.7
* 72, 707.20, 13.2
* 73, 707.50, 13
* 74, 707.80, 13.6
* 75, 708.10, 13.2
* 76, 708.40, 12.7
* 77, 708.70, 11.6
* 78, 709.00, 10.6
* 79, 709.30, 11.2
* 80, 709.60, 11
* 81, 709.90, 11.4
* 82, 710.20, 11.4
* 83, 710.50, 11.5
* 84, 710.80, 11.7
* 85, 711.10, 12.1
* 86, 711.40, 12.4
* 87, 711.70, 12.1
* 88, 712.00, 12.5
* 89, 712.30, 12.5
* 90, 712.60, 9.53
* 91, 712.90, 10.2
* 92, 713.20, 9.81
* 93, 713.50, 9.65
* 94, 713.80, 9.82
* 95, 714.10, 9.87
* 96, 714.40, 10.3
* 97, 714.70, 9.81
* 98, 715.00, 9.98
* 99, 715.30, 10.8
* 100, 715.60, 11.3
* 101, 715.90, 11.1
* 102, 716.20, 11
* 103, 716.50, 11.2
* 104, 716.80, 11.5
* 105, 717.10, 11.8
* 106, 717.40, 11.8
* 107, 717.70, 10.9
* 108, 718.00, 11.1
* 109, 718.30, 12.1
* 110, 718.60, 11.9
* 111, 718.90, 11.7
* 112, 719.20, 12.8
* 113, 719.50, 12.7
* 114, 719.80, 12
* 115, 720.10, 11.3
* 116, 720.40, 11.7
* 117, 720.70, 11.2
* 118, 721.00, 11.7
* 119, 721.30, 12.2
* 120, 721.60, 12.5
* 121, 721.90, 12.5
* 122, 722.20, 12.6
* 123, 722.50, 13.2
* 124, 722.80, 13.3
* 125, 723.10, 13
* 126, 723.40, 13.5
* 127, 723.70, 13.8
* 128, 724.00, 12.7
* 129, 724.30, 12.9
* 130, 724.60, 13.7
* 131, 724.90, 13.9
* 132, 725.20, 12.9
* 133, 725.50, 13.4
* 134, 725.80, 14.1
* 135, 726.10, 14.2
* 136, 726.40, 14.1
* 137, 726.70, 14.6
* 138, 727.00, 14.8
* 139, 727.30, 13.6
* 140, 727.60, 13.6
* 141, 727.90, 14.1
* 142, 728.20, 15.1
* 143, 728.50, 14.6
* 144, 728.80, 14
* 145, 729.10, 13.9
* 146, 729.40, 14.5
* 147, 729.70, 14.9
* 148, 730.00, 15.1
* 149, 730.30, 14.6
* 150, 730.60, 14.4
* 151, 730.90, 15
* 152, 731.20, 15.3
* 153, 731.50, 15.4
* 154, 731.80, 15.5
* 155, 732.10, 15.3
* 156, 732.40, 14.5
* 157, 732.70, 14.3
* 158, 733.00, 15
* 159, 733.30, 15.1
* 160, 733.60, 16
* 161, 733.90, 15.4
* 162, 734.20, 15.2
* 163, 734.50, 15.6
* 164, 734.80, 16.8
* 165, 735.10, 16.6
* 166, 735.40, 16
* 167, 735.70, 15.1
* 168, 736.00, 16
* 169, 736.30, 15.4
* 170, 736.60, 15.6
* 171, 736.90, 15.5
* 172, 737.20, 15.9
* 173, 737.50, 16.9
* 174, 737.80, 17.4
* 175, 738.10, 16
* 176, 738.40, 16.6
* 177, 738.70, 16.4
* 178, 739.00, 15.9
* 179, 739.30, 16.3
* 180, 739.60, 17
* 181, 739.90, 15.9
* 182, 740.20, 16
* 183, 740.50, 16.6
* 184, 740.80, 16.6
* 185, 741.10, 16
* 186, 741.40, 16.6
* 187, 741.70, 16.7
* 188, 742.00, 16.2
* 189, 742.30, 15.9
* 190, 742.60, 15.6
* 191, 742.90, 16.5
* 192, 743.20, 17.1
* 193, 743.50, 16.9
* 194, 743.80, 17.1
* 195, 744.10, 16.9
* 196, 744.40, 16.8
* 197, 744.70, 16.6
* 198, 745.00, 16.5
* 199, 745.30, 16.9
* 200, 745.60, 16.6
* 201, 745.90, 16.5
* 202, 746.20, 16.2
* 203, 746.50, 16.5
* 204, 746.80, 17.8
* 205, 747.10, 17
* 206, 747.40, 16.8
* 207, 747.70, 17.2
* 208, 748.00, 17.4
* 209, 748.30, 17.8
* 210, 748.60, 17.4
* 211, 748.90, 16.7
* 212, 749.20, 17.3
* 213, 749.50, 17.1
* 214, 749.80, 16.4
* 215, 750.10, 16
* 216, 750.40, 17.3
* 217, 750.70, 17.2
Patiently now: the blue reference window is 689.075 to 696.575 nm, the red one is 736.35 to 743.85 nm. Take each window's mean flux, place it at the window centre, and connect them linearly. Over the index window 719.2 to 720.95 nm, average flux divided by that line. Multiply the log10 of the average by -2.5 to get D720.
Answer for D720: 0.20 mag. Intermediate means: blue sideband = 11.3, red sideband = 16.3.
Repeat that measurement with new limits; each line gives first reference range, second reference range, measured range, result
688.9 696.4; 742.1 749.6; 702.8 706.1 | -0.15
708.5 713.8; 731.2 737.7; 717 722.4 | 0.08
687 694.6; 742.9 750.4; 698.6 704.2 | -0.14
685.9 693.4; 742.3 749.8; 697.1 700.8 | -0.14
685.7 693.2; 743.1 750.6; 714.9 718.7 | 0.18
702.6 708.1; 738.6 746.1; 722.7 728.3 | 0.11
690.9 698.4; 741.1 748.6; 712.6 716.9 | 0.31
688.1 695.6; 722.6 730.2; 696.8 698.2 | -0.11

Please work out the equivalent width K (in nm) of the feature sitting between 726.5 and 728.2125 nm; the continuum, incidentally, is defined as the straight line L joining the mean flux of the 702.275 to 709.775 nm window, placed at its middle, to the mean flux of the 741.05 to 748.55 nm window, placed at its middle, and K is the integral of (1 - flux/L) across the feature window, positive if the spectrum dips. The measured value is 0.11 nm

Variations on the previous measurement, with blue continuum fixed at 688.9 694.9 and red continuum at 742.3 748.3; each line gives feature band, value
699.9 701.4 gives -0.13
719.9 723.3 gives 0.46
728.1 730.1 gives 0.06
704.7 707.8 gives -0.16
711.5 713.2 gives 0.25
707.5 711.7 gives 0.32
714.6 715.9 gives 0.29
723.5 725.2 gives 0.14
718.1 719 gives 0.13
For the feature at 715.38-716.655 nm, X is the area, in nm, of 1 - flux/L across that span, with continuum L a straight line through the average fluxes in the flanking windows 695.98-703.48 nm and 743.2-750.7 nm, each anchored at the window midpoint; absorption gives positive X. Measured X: 0.29 nm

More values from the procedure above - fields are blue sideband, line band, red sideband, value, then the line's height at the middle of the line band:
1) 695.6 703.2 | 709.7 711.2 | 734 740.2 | 0.25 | 13.9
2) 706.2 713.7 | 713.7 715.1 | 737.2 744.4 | 0.28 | 12.4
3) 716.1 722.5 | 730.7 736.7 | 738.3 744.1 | -0.24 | 14.9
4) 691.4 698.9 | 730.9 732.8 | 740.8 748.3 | 0.05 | 15.5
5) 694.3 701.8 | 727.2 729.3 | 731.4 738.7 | 0.14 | 15.2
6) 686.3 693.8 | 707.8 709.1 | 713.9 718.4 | -0.18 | 10.8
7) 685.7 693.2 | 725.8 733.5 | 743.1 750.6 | 0.13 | 14.9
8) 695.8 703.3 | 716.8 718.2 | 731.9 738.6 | 0.29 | 14.4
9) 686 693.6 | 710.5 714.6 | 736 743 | 0.64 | 13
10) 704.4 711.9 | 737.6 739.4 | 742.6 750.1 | -0.05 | 16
